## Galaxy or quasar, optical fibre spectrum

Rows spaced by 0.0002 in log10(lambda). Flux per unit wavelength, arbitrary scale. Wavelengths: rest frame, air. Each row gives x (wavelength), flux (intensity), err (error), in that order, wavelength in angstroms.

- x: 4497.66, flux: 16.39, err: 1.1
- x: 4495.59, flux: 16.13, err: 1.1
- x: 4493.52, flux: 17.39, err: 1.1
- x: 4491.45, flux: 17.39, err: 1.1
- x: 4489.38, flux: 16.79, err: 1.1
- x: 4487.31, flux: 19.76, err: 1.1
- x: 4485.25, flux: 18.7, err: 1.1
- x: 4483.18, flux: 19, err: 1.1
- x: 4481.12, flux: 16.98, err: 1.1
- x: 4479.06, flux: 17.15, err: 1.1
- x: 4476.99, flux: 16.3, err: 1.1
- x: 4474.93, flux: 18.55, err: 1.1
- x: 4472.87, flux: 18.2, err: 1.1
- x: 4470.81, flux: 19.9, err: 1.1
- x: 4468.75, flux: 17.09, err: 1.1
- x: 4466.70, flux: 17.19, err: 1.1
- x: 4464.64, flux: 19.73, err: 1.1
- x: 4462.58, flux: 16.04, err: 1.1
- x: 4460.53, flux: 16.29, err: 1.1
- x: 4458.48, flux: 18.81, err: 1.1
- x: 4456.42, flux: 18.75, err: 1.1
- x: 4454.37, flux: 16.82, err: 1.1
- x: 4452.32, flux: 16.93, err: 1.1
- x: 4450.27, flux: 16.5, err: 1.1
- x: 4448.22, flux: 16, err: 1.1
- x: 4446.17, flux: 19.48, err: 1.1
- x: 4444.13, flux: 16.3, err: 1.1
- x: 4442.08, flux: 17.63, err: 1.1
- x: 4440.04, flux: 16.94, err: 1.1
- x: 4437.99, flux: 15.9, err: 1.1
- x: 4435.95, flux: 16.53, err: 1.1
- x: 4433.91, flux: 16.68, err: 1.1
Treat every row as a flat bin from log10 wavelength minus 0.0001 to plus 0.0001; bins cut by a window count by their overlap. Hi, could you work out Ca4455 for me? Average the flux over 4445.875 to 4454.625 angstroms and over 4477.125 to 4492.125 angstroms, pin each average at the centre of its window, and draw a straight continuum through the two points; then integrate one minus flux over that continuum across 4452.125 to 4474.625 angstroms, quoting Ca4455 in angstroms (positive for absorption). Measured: -0.69 angstroms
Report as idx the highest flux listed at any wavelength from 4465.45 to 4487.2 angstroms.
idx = 19.9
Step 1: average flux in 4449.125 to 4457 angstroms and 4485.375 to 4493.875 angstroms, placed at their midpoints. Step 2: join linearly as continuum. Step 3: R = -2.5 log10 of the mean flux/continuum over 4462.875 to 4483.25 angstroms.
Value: -0.02 mag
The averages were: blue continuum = 17.1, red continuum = 18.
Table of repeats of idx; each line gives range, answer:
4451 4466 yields 19.73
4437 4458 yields 19.48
